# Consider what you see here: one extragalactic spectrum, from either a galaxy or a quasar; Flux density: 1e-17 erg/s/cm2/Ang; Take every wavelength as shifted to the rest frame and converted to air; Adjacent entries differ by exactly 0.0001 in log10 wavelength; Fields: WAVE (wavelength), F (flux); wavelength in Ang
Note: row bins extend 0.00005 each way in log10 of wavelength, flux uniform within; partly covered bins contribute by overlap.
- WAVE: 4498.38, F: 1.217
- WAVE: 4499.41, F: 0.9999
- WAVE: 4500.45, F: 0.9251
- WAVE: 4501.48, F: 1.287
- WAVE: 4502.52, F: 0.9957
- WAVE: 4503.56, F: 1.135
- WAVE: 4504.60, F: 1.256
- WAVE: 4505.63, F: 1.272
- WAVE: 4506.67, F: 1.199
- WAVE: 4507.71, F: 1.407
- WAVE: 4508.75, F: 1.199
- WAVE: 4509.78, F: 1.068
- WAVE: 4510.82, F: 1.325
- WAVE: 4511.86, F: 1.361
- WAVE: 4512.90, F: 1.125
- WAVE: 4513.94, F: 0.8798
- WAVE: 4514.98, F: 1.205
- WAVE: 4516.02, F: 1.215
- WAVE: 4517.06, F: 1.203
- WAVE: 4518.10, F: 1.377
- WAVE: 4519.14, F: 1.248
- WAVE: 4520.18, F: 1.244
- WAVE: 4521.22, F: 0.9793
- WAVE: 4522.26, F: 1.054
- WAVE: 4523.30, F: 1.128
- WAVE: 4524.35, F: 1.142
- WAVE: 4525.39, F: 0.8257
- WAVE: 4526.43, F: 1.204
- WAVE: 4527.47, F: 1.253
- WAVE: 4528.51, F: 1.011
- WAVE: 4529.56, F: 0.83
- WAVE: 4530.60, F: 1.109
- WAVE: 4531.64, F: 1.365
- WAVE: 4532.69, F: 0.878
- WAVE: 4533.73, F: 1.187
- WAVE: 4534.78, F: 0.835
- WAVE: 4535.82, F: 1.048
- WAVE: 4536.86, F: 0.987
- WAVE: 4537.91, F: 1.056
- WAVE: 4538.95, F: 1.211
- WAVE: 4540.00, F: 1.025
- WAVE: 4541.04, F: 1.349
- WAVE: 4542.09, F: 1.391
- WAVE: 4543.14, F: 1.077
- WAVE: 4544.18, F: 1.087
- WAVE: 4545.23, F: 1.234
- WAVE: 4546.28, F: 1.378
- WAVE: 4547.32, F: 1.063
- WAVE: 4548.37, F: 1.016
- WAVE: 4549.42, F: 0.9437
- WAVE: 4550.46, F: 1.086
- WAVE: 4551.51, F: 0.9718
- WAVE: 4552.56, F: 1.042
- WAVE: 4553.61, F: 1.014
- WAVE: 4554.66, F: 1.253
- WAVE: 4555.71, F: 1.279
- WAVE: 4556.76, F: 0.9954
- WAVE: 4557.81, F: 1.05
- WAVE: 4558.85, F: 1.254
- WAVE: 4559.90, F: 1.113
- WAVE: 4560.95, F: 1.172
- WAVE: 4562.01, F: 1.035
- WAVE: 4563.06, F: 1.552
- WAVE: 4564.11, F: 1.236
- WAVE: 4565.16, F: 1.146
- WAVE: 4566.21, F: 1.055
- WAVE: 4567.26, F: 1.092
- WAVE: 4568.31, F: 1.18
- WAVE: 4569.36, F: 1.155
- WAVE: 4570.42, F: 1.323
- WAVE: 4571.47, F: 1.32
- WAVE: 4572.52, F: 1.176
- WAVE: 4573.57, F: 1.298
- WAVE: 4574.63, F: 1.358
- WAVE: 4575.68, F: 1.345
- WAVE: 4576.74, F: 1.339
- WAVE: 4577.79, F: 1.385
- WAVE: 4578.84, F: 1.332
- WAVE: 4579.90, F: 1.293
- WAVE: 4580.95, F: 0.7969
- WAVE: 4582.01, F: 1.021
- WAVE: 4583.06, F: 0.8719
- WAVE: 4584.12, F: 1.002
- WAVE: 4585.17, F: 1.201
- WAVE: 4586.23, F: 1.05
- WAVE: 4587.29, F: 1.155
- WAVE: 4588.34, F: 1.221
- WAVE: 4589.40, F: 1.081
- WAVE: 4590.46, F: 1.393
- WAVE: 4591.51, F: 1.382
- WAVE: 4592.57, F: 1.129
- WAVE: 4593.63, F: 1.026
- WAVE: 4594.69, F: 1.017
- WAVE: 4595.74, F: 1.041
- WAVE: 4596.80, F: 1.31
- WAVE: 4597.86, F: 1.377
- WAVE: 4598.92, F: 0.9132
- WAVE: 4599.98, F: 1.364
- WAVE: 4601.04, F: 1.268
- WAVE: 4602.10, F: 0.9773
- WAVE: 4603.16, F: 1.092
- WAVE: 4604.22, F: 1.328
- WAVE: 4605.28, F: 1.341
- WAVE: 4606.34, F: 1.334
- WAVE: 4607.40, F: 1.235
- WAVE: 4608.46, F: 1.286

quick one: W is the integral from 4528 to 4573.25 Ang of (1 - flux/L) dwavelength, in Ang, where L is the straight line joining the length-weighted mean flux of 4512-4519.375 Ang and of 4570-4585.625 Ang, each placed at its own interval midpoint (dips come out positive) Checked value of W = 2.5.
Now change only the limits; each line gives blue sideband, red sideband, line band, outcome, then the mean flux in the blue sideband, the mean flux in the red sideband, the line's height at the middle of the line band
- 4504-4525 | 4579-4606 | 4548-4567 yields 0.7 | 1.19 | 1.15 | 1.17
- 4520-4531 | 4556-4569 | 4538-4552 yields -0.3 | 1.07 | 1.16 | 1.11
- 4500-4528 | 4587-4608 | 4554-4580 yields -0.8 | 1.17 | 1.2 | 1.19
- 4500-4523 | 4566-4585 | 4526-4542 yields 1.2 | 1.18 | 1.19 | 1.18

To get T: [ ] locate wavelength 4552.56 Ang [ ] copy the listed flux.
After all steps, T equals 1.042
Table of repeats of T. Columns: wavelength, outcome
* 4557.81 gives 1.05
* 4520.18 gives 1.244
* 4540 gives 1.025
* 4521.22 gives 0.9793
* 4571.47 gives 1.32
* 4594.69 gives 1.017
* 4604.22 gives 1.328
